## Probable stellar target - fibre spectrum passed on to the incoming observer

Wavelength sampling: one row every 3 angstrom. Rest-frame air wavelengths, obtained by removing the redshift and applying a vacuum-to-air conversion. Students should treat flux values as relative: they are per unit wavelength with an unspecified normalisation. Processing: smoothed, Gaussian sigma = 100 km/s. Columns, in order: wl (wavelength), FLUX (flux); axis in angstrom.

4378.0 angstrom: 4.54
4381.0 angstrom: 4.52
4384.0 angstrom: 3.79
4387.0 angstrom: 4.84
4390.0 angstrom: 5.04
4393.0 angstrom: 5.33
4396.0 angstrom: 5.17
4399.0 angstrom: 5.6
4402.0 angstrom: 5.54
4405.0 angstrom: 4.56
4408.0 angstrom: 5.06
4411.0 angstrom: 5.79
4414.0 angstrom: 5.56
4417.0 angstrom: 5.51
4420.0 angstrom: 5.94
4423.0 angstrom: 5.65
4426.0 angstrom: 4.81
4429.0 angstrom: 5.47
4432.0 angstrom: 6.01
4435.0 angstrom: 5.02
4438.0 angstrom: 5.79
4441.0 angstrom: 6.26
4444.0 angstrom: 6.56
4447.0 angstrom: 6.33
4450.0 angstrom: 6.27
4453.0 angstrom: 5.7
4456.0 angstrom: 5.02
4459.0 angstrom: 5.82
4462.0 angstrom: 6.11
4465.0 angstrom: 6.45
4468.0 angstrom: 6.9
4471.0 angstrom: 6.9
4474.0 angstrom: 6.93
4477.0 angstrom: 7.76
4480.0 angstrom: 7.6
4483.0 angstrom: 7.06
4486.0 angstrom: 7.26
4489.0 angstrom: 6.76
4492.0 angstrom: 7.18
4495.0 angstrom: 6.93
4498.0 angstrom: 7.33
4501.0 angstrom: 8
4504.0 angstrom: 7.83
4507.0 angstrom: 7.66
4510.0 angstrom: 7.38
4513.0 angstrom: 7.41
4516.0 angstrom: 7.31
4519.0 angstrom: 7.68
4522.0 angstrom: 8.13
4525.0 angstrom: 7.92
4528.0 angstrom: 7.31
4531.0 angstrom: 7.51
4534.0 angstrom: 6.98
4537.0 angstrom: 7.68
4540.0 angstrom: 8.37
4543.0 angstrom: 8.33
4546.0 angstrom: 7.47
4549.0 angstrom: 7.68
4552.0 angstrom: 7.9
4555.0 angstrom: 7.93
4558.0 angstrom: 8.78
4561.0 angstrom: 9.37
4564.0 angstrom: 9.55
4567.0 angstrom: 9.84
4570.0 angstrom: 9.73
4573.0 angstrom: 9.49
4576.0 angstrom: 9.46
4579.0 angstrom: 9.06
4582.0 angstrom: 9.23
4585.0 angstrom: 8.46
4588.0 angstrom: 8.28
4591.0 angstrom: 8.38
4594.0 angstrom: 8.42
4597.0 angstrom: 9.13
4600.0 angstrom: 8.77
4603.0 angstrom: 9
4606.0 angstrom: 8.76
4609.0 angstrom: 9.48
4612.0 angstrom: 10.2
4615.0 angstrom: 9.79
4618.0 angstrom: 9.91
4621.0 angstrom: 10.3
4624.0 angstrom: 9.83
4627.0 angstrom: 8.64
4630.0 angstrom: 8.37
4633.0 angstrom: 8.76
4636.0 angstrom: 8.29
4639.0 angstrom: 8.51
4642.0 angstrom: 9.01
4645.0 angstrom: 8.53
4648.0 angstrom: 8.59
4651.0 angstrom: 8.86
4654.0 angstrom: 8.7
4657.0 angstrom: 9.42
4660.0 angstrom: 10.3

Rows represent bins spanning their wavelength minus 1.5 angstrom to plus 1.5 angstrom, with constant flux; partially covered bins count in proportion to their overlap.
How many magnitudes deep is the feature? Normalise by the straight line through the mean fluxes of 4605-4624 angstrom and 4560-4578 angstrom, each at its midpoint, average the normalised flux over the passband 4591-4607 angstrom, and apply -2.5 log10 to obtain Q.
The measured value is 0.11 mag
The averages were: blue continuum 9.56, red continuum 9.77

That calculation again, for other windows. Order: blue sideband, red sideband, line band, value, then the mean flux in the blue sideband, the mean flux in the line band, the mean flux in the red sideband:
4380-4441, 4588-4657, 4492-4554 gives -0.06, 5.28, 7.63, 9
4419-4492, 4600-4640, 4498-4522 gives -0.05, 6.29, 7.62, 9.21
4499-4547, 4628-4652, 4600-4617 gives -0.13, 7.68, 9.4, 8.61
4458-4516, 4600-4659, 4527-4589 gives -0.05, 7.14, 8.51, 9.1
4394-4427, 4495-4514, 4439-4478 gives 0.02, 5.39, 6.36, 7.55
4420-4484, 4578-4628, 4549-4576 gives -0.08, 6.2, 9.02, 9.16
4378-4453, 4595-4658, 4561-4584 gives -0.16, 5.42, 9.45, 9.08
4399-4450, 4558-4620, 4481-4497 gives 0.00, 5.63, 7.06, 9.21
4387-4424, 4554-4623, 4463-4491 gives -0.03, 5.37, 7.05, 9.2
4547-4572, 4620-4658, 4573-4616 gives -0.02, 8.83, 9.04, 8.88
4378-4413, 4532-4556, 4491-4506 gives -0.08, 5.01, 7.47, 7.78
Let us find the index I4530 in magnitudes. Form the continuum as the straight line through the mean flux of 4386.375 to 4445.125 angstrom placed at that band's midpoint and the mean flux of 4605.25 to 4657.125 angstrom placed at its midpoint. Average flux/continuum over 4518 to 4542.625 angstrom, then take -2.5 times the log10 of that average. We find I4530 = -0.05 mag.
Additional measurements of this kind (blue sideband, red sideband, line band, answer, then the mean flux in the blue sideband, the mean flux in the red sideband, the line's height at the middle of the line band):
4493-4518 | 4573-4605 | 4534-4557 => 0.04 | 7.48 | 8.85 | 8.14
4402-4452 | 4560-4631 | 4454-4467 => 0.09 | 5.66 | 9.23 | 6.37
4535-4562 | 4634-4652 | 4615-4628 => -0.14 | 8.12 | 8.63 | 8.51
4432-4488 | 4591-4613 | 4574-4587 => -0.05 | 6.42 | 9.03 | 8.64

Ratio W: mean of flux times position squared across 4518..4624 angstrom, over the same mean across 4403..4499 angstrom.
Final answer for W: 1.5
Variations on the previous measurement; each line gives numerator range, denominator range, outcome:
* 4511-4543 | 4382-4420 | 1.57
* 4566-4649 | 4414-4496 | 1.54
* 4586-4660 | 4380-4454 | 1.81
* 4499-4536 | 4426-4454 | 1.34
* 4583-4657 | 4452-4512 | 1.37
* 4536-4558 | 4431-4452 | 1.39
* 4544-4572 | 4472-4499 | 1.25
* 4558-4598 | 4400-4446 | 1.75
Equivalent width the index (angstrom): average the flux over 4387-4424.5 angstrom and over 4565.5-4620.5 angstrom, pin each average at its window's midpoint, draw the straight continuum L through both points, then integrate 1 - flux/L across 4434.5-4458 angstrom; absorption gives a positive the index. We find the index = 1.1 angstrom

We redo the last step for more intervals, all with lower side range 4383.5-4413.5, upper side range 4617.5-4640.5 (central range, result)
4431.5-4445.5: -0.3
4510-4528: -1.1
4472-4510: -3.7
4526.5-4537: 0.1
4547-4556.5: -0.1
